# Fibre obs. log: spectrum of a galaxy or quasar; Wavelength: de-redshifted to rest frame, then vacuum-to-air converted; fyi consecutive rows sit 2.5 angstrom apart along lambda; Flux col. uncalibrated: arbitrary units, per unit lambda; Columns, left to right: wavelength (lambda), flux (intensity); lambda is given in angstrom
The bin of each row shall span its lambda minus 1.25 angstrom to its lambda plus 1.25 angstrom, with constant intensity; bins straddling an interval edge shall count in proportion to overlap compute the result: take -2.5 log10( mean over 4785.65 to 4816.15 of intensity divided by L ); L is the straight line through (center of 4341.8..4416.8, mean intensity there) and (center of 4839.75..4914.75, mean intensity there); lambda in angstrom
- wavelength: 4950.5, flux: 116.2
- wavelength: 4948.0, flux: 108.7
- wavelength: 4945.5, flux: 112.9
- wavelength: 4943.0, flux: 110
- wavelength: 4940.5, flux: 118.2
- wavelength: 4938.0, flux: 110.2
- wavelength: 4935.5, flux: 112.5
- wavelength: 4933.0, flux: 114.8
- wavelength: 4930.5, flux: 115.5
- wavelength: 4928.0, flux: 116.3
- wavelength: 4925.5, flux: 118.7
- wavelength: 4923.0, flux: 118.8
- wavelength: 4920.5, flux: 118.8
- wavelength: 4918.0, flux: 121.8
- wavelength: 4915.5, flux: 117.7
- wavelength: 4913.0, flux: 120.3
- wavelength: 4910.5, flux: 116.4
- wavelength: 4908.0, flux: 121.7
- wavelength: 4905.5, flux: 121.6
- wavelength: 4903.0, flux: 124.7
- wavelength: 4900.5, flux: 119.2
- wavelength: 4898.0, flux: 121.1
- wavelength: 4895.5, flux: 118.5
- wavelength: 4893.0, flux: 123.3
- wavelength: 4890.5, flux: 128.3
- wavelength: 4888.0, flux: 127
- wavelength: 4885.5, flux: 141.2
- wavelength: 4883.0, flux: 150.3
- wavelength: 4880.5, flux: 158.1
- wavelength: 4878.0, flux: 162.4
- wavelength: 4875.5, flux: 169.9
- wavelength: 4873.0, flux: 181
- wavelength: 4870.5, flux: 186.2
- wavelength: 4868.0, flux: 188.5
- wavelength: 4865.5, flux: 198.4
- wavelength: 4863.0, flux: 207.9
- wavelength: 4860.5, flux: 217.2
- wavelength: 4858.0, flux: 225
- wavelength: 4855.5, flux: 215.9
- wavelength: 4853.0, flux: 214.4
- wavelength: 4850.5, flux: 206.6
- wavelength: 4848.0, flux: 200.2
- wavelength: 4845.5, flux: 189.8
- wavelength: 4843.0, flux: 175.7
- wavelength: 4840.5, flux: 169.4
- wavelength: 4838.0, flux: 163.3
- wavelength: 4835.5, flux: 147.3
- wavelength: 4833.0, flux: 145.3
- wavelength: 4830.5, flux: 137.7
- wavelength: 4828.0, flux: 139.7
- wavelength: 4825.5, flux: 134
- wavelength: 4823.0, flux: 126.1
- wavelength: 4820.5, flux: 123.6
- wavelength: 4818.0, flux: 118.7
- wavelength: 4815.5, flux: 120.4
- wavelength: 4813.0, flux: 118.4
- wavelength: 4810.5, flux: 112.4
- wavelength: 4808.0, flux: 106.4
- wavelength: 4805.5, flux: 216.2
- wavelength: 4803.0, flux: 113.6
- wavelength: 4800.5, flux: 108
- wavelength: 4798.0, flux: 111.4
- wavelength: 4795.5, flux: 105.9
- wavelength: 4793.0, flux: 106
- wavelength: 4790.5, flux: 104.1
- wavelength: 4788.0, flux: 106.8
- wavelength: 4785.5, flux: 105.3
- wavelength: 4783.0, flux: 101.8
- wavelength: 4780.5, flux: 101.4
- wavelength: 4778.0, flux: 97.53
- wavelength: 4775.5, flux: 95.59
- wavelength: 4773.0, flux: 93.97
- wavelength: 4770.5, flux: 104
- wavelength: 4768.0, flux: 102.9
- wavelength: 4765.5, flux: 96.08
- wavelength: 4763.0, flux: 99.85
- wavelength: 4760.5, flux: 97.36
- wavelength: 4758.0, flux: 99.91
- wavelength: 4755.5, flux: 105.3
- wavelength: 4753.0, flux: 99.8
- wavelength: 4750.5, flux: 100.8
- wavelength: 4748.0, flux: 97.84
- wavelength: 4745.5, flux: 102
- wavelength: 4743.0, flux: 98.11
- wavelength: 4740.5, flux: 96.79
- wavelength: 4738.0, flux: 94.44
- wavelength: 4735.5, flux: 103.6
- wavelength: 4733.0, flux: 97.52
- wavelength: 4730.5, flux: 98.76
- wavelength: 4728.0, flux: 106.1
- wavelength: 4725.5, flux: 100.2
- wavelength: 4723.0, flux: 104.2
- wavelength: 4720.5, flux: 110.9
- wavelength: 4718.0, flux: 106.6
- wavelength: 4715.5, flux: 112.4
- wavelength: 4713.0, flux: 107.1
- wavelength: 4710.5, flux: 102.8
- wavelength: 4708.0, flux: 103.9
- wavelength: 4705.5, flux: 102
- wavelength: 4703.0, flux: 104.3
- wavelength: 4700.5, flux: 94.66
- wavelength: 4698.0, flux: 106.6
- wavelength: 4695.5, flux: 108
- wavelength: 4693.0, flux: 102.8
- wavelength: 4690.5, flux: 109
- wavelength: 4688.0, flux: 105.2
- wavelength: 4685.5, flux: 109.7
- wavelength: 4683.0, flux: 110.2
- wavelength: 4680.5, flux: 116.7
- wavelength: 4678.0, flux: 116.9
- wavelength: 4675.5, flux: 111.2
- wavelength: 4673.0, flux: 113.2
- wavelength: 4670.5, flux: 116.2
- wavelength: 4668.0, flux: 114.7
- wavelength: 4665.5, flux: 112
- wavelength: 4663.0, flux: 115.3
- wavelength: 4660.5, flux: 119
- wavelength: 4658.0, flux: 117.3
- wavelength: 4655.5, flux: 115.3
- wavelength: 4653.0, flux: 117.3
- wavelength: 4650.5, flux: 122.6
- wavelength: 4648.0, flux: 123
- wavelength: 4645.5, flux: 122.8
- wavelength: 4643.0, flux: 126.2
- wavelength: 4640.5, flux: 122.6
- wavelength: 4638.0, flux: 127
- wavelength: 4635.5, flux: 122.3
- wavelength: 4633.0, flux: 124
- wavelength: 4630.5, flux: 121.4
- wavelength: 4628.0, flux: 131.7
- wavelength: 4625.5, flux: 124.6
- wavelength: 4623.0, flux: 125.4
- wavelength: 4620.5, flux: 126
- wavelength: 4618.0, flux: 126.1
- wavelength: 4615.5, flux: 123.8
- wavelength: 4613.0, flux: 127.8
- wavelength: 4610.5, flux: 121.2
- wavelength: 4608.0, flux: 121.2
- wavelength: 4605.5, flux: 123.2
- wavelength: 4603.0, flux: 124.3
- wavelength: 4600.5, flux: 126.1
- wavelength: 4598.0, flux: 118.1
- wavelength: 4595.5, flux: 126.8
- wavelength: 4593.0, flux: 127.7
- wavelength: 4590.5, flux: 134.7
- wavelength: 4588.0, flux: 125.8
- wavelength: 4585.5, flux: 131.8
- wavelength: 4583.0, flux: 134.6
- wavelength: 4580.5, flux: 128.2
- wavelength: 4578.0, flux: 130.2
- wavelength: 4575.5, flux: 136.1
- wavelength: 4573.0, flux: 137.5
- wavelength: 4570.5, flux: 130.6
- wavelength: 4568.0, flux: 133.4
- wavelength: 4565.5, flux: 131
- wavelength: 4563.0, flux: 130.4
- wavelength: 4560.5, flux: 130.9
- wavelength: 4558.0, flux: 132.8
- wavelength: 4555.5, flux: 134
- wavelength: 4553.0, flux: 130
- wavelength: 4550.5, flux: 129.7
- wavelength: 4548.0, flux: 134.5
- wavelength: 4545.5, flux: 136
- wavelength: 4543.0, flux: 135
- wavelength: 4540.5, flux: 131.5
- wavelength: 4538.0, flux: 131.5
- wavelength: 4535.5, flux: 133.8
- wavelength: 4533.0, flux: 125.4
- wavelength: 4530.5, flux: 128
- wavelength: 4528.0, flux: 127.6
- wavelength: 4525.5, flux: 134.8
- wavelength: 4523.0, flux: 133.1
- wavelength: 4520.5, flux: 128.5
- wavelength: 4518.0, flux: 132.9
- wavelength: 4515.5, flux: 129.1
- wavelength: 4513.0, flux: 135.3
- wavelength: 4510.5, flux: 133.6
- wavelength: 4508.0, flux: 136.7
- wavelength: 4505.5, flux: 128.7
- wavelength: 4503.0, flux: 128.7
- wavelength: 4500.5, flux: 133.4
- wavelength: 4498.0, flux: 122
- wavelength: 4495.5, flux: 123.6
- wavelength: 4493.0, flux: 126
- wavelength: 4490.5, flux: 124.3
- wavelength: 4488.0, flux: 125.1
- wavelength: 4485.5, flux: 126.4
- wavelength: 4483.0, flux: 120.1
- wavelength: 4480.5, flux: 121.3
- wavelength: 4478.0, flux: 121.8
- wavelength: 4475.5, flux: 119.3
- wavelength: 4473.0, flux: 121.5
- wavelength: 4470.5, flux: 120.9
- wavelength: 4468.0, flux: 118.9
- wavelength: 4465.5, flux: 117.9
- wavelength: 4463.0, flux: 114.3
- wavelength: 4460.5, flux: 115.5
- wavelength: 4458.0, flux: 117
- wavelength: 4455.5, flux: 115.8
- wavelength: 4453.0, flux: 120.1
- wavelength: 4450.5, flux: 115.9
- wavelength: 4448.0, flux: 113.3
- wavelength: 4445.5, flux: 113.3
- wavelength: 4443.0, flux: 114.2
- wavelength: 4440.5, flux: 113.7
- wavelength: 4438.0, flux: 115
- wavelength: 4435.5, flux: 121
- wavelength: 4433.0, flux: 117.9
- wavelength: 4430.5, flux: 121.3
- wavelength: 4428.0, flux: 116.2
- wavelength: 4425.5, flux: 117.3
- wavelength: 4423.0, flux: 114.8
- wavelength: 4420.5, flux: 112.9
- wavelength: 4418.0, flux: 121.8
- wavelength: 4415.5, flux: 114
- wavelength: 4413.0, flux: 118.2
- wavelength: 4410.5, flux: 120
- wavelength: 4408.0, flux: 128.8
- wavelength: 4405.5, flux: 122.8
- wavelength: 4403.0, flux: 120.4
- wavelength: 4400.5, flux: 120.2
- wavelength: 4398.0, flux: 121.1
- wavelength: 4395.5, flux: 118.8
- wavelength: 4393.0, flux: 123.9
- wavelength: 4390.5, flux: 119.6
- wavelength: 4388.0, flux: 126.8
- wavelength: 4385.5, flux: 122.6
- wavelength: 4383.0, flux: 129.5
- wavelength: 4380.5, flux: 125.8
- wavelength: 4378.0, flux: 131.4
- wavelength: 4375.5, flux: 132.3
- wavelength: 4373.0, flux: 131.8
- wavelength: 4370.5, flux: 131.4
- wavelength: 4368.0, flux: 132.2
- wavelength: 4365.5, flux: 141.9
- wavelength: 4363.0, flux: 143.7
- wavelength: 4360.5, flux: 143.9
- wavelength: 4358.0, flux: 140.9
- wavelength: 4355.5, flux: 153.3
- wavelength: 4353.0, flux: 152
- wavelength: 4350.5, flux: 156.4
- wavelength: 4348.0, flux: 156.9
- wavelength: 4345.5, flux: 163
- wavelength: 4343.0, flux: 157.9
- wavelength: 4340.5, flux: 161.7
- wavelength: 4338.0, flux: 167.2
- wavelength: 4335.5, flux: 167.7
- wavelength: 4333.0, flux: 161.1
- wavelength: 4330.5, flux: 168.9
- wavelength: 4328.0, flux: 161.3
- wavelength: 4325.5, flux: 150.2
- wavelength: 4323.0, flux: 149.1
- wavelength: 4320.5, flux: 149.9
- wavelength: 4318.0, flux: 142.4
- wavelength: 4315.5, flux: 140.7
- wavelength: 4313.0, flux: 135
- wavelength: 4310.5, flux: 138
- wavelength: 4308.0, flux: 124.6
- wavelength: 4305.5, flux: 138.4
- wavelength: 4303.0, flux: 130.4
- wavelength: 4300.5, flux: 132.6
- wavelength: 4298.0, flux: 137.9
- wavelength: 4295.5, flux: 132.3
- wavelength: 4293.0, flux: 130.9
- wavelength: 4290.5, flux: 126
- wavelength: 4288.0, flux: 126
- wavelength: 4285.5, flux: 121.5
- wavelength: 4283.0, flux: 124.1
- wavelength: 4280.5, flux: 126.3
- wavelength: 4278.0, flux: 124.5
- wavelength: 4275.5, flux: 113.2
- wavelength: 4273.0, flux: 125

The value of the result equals 0.31 mag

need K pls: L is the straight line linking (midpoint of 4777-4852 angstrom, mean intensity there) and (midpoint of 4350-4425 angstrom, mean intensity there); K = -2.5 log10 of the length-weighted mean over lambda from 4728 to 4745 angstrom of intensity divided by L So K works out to 0.32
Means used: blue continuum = 129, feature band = 99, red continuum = 134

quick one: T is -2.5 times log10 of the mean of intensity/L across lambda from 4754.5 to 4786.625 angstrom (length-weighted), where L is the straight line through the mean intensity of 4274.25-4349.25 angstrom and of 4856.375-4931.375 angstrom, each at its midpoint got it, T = 0.40 mag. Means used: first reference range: 142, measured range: 100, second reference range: 146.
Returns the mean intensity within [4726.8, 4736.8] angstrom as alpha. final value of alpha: 101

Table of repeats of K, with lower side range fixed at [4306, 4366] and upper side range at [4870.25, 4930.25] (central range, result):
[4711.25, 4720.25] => 0.263 mag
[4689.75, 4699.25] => 0.291 mag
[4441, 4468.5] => 0.259 mag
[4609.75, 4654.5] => 0.140 mag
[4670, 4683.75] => 0.220 mag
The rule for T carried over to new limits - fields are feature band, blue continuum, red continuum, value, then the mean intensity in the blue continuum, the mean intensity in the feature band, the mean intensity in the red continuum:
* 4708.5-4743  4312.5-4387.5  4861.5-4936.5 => 0.34 mag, 147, 103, 138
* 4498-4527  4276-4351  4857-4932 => 0.09 mag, 143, 132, 145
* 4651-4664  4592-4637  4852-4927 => 0.10 mag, 125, 117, 151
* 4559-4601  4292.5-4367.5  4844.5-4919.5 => 0.17 mag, 148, 130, 160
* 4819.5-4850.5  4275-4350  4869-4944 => -0.19 mag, 142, 157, 130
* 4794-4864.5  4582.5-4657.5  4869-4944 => -0.21 mag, 125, 156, 130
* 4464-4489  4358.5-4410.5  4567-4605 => 0.07 mag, 128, 121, 130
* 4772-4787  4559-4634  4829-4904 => 0.48 mag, 128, 99.5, 167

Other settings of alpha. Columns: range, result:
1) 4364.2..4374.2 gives 134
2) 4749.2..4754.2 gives 100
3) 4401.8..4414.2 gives 122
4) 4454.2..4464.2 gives 116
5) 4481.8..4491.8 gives 124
